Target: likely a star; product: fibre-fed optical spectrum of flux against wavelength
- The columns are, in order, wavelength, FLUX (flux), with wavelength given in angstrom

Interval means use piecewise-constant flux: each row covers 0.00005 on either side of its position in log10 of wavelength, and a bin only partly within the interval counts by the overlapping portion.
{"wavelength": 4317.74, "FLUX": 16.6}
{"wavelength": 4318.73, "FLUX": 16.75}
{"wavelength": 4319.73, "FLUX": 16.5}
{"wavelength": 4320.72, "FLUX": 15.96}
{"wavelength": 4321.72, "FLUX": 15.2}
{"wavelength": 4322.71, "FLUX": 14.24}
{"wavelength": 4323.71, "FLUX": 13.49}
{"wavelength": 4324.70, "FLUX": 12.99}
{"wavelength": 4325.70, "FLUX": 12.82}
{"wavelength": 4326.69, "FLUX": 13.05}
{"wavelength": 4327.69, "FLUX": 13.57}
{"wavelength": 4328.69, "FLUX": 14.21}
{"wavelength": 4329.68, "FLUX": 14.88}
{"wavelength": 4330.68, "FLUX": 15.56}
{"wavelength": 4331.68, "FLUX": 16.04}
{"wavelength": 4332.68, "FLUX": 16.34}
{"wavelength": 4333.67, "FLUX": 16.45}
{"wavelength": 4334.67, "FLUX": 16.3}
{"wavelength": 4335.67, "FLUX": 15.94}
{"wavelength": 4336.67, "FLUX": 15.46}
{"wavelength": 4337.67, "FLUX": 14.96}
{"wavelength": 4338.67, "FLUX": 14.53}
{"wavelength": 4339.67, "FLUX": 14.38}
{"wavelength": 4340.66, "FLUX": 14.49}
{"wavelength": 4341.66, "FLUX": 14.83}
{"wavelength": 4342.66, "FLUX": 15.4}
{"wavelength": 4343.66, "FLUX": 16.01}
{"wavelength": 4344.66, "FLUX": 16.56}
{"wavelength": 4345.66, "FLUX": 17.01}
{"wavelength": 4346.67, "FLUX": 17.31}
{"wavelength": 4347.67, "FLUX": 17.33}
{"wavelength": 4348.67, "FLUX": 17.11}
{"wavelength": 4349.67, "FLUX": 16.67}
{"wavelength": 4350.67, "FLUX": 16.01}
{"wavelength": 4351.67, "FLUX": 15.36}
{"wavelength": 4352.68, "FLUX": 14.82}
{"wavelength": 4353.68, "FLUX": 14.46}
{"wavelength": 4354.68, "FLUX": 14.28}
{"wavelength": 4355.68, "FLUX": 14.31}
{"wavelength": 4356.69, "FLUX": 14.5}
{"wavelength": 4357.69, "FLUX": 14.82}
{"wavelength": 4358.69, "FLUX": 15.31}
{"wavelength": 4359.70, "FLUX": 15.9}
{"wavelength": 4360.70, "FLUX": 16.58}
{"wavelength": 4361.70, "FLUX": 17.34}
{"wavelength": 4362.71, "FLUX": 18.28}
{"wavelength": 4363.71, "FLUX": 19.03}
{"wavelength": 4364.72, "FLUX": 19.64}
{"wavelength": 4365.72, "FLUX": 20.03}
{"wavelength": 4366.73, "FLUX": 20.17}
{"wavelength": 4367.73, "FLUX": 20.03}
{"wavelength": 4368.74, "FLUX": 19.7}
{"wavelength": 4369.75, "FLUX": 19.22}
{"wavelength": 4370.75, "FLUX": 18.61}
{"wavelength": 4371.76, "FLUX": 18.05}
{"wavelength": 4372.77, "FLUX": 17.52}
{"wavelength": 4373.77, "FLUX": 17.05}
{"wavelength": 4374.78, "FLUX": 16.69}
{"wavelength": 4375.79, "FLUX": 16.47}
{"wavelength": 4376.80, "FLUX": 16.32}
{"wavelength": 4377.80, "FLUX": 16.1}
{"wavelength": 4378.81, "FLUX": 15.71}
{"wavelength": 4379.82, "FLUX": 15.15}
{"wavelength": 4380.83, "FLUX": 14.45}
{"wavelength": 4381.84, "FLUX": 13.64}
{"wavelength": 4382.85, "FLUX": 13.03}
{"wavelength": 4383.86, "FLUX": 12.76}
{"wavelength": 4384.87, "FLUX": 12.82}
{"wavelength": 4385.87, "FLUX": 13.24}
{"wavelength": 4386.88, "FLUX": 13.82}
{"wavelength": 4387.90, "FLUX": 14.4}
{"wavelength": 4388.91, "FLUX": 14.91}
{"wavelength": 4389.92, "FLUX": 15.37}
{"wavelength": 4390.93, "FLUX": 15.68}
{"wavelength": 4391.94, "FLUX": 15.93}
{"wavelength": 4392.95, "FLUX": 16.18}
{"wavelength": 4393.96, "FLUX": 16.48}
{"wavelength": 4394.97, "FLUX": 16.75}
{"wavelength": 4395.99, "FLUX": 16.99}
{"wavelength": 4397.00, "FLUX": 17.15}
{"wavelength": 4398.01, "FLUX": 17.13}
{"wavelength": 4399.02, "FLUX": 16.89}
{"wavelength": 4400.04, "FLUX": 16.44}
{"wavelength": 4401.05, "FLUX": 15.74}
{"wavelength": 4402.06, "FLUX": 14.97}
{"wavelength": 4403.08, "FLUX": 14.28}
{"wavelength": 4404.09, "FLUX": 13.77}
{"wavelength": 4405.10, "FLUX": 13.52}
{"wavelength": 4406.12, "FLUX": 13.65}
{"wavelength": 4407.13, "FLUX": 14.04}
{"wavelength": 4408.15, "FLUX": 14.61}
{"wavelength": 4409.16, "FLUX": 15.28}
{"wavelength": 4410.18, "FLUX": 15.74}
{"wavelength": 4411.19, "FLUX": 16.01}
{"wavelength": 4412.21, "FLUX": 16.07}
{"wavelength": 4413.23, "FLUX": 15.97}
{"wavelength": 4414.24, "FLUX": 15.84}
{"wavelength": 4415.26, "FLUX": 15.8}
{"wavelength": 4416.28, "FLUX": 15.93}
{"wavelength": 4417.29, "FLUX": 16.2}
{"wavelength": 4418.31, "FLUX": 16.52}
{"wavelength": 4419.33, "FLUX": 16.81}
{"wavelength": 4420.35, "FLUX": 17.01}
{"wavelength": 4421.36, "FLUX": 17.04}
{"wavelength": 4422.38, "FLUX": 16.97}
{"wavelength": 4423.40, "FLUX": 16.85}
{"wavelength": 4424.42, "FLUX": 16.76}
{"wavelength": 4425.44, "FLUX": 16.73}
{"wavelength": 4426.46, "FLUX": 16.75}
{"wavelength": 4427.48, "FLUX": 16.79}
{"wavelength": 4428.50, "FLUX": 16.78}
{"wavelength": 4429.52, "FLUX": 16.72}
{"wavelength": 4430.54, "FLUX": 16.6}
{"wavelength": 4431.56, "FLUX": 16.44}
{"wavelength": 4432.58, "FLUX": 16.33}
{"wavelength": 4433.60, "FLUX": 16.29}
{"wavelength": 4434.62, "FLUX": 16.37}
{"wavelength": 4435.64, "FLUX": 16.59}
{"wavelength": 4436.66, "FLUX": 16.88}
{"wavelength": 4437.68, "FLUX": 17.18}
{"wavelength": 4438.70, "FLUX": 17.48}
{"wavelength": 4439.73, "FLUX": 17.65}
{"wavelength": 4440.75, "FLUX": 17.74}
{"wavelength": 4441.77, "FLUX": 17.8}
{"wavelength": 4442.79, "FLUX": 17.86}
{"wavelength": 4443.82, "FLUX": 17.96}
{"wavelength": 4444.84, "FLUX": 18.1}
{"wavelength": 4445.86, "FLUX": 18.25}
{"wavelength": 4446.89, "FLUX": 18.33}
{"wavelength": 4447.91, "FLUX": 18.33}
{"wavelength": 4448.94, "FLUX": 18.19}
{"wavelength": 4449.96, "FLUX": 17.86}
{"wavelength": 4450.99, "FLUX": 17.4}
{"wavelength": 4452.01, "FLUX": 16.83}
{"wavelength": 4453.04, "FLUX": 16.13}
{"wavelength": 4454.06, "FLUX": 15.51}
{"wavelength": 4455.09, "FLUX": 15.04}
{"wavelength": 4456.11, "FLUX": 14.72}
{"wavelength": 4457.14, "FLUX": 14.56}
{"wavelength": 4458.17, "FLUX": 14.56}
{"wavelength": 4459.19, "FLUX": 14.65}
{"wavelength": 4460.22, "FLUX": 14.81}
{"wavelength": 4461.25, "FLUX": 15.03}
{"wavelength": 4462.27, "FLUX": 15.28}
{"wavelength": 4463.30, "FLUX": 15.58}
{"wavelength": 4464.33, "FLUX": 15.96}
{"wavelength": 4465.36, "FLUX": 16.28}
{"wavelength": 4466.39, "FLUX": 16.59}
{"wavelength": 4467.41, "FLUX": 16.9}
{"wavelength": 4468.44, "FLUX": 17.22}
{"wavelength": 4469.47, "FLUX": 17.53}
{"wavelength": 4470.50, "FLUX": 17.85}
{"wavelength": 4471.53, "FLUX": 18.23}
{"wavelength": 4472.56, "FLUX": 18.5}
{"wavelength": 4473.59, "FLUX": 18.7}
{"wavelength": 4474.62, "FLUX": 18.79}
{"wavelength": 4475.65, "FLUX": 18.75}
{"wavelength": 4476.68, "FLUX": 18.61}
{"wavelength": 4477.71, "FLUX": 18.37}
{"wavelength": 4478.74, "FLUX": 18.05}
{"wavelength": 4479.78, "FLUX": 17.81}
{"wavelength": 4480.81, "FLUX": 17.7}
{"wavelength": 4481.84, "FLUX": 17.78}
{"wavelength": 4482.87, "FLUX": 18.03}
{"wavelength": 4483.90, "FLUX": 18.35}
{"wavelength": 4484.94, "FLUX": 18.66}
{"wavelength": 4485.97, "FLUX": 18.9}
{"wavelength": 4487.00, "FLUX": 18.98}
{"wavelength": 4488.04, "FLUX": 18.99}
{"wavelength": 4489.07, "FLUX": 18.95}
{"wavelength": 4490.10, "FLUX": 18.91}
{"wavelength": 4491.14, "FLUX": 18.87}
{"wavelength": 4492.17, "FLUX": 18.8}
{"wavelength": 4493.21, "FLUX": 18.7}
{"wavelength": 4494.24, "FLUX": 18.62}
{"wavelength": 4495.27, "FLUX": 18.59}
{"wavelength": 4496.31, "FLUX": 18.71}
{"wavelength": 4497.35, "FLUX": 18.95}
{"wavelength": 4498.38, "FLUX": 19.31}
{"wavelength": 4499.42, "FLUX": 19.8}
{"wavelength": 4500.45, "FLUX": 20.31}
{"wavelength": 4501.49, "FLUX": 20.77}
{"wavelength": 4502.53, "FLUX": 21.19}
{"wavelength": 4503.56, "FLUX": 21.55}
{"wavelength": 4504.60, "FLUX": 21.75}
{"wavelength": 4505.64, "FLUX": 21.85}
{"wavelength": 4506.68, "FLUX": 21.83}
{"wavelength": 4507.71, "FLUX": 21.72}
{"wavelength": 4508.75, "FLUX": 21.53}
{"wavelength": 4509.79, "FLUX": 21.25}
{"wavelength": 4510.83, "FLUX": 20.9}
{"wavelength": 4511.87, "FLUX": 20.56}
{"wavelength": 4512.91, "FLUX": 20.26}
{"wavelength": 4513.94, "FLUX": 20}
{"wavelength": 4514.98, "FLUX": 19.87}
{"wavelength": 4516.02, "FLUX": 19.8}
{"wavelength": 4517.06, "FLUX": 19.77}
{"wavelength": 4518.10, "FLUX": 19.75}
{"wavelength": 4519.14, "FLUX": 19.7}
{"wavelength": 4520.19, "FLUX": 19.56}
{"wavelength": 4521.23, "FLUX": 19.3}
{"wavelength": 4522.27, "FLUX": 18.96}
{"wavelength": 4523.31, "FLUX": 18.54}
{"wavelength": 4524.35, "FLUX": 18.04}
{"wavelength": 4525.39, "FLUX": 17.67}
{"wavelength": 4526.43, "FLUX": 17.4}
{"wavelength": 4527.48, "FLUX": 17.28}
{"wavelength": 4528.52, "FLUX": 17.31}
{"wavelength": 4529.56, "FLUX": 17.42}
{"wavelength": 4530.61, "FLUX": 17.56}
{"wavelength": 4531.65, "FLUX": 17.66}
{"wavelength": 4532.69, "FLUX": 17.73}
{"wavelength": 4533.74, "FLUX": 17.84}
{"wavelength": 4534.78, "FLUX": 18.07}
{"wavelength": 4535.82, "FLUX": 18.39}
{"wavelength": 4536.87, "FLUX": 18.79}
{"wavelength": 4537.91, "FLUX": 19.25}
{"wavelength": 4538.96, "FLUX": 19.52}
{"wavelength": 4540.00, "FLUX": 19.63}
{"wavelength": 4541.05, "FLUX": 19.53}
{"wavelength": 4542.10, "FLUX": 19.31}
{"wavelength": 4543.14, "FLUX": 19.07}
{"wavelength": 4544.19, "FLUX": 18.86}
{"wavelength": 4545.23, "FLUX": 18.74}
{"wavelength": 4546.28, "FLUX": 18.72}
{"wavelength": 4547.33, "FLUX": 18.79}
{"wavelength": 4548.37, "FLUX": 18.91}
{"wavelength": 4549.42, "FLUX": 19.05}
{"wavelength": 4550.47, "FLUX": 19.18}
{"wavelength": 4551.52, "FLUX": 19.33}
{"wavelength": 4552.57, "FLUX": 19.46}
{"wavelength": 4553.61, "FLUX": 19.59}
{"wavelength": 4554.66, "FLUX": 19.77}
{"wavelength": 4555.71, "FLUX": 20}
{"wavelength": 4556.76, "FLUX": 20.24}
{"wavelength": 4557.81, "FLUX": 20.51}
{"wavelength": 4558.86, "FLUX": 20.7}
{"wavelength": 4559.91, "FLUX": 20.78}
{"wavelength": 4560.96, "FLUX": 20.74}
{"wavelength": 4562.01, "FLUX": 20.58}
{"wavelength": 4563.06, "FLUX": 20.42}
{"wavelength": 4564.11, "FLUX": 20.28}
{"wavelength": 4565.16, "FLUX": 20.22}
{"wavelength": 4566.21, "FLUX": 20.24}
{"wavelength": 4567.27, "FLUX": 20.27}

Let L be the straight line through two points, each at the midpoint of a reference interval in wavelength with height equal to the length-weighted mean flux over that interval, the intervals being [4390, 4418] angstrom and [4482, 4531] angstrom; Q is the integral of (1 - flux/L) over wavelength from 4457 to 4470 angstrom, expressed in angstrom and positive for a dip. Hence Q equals 1.50 angstrom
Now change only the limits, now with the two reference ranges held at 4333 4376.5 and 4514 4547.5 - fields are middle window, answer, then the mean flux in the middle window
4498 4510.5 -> -1.8 angstrom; 21.1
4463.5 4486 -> 0.3 angstrom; 17.8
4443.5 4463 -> 1.5 angstrom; 16.4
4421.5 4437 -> 0.7 angstrom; 16.7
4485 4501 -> -0.7 angstrom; 19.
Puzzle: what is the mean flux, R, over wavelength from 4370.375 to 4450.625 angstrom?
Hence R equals 16.2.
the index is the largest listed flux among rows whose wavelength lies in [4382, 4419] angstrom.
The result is 17.15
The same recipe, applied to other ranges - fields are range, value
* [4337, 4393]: 20.17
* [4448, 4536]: 21.85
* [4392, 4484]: 18.79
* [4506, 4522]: 21.83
